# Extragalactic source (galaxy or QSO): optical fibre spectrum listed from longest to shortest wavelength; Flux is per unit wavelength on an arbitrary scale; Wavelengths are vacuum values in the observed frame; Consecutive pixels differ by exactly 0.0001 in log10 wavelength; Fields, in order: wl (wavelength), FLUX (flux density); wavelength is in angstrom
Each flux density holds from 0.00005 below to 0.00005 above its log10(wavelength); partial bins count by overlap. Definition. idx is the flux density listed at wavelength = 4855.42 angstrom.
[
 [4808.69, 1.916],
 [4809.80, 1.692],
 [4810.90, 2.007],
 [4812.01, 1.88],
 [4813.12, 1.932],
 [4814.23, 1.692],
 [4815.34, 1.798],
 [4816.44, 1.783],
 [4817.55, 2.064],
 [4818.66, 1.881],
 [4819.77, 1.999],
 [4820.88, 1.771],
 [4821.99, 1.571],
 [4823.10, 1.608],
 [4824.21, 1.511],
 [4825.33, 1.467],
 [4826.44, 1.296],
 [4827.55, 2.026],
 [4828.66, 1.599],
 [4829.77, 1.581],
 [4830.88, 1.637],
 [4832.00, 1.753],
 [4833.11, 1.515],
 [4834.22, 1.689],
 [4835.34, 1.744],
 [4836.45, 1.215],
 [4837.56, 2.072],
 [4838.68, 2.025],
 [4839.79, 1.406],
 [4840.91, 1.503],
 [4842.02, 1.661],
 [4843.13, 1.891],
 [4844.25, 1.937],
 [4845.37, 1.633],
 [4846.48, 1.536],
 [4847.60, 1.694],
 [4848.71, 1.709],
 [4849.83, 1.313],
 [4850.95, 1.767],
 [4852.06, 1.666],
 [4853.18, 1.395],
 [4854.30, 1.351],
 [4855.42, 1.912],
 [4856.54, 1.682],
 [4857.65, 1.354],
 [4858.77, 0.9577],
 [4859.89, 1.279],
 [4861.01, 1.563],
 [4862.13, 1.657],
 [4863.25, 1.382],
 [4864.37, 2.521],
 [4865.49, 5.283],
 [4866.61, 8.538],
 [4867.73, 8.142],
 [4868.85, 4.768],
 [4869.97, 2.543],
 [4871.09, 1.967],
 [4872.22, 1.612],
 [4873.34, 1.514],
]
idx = 1.912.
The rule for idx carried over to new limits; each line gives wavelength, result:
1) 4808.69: 1.916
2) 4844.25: 1.937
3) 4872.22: 1.612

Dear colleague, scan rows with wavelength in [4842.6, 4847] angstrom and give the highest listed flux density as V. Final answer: 1.937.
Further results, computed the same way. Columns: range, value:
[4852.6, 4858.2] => 1.912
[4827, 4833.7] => 2.026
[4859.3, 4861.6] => 1.563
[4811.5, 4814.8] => 1.932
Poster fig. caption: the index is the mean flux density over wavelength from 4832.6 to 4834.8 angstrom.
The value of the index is 1.6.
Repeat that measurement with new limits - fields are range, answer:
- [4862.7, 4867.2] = 4.46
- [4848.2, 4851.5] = 1.59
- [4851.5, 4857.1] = 1.6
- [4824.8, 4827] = 1.38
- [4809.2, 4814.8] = 1.84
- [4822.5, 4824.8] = 1.55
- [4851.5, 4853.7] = 1.54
